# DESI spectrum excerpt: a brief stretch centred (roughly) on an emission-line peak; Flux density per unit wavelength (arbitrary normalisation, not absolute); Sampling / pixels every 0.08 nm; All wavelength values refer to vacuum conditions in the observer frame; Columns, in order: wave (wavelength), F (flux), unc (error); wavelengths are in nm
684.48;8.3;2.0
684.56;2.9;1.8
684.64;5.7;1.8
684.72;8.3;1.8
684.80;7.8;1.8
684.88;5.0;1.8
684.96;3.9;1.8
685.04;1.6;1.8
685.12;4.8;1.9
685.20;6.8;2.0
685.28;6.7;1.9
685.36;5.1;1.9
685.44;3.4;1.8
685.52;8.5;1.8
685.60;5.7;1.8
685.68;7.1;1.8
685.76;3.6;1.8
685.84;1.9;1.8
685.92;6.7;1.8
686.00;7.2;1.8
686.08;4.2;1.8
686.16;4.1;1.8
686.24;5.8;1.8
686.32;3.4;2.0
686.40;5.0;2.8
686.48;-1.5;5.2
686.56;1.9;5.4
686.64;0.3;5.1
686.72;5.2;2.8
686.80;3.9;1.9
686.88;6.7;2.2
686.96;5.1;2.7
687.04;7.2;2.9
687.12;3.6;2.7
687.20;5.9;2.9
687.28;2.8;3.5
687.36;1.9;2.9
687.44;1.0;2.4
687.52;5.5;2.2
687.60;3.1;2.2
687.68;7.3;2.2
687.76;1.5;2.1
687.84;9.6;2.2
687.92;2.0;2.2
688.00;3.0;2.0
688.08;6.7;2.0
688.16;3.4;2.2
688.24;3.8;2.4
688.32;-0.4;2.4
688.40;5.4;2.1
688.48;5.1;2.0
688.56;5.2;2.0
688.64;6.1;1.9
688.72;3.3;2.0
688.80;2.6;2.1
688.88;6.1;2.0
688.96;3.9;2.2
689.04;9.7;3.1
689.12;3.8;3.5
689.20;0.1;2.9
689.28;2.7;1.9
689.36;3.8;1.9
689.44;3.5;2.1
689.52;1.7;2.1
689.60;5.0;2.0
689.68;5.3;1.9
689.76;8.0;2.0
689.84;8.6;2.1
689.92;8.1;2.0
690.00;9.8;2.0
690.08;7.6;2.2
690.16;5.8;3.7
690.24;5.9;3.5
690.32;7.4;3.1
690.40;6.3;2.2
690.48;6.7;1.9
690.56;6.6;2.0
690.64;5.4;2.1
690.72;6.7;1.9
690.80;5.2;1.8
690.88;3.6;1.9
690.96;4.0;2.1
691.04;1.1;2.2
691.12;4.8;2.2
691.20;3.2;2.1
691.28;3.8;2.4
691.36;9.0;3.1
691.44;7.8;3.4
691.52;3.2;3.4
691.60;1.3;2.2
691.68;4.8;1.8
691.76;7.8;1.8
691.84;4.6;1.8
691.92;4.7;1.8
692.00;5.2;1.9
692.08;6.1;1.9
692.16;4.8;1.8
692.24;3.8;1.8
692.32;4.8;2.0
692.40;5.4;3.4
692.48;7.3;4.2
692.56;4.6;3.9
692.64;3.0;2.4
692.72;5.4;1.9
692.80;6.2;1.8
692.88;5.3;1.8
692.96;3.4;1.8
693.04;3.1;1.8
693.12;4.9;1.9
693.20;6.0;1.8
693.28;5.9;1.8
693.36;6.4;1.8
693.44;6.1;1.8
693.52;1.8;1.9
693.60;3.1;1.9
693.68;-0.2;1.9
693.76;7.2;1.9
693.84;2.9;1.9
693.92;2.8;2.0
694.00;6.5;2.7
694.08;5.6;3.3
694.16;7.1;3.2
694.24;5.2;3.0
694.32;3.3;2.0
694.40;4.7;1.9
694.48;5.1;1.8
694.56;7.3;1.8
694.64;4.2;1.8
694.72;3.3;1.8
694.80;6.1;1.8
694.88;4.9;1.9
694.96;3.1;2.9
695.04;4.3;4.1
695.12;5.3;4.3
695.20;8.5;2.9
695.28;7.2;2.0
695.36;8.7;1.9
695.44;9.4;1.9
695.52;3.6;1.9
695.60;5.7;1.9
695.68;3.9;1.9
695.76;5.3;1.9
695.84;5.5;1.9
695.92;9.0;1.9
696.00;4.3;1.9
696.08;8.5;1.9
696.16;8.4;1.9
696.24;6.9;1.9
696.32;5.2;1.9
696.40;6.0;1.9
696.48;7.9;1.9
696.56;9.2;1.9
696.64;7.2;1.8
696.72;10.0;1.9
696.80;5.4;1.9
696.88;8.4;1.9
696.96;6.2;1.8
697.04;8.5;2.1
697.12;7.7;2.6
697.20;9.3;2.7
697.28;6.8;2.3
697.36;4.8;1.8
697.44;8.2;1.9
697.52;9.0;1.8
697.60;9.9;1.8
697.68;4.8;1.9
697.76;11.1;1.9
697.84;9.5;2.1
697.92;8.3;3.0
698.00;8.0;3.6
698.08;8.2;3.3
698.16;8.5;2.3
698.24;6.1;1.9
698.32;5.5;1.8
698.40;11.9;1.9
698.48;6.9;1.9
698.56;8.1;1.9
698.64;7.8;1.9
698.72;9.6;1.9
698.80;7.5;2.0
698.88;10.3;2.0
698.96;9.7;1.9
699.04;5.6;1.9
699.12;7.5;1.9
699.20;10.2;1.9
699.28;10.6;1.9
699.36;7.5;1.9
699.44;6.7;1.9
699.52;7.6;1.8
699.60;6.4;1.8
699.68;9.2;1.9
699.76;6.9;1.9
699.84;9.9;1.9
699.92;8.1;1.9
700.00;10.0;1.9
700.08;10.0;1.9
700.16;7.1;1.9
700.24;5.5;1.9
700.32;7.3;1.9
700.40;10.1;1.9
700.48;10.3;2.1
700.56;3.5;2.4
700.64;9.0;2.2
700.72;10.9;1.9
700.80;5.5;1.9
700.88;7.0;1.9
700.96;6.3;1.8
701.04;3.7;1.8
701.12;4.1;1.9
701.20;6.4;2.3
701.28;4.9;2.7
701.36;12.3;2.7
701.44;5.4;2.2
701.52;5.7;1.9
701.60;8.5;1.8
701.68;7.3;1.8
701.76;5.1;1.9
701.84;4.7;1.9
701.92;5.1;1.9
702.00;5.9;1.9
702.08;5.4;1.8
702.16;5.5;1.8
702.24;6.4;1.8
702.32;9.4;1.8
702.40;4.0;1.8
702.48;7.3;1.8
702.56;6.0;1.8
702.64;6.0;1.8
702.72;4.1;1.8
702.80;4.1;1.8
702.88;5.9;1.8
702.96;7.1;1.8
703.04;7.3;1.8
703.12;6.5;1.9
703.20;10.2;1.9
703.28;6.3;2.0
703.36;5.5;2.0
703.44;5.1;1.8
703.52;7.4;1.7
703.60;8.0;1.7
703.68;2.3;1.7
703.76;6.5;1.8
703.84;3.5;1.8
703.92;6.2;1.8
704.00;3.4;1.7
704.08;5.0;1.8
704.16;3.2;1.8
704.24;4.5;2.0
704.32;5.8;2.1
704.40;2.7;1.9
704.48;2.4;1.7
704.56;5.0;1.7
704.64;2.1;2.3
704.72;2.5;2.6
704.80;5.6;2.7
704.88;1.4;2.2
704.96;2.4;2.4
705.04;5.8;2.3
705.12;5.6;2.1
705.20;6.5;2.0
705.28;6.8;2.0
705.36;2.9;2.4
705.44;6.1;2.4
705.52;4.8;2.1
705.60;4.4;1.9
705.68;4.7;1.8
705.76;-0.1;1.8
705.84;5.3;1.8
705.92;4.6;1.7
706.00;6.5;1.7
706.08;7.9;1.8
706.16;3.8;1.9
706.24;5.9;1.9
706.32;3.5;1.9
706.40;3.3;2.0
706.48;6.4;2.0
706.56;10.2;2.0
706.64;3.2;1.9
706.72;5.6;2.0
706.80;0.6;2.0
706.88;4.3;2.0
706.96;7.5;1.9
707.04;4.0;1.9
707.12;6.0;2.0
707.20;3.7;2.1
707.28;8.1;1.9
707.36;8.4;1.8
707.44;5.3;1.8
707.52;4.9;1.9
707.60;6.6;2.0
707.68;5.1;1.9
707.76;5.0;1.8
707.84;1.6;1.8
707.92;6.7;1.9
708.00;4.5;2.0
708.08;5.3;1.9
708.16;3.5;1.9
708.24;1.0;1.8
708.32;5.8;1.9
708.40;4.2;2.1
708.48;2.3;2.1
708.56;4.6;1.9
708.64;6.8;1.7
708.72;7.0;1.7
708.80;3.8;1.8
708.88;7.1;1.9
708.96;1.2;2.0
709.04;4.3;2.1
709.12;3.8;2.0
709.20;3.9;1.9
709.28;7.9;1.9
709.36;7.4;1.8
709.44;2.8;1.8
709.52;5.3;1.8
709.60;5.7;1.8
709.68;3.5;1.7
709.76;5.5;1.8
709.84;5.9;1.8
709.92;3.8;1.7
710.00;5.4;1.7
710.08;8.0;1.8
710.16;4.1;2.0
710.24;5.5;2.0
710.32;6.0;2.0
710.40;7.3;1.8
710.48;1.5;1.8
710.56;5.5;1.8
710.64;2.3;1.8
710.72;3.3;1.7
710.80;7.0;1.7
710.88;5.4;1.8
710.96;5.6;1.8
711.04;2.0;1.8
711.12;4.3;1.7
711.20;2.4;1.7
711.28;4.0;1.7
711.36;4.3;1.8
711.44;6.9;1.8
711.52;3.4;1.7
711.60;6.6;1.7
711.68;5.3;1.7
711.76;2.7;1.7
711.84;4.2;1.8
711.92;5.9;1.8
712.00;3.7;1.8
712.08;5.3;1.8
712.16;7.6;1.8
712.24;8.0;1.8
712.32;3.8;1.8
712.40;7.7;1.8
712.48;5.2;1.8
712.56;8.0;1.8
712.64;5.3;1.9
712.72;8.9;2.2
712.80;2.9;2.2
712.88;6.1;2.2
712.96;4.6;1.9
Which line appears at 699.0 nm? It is Mg II 2798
